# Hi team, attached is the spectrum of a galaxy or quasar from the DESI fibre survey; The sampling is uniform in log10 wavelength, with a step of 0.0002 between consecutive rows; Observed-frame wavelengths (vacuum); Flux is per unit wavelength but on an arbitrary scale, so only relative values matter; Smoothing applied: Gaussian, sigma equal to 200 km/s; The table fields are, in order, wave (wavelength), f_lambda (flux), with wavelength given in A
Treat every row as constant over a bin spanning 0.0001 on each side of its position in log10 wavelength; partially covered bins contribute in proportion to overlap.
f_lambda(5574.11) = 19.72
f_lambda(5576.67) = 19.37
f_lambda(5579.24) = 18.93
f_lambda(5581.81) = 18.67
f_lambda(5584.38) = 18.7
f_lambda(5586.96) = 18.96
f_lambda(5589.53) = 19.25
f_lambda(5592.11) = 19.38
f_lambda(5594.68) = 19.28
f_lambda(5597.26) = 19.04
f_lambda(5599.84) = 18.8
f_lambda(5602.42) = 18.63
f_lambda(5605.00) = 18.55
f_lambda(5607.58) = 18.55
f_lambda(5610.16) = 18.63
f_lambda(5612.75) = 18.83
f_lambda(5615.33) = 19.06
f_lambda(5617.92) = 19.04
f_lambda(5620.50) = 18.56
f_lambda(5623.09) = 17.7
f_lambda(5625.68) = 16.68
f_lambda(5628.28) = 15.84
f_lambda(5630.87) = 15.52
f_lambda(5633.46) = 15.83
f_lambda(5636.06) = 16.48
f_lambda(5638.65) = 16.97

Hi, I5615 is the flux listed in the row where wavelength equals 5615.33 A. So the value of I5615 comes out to 19.06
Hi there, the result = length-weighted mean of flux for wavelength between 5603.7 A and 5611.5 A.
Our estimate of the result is 18.6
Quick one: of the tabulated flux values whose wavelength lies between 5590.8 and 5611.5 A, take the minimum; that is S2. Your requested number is 18.55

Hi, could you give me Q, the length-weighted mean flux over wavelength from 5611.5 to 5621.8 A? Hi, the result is 18.9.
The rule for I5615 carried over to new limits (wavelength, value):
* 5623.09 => 17.7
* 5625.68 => 16.68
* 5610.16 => 18.63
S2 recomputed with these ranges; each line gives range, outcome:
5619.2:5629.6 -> 15.84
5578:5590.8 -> 18.67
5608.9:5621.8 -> 18.56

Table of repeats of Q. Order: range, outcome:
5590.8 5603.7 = 19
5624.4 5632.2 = 16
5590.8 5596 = 19.3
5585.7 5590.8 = 19.1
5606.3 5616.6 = 18.8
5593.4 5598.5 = 19.1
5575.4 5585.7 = 18.9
